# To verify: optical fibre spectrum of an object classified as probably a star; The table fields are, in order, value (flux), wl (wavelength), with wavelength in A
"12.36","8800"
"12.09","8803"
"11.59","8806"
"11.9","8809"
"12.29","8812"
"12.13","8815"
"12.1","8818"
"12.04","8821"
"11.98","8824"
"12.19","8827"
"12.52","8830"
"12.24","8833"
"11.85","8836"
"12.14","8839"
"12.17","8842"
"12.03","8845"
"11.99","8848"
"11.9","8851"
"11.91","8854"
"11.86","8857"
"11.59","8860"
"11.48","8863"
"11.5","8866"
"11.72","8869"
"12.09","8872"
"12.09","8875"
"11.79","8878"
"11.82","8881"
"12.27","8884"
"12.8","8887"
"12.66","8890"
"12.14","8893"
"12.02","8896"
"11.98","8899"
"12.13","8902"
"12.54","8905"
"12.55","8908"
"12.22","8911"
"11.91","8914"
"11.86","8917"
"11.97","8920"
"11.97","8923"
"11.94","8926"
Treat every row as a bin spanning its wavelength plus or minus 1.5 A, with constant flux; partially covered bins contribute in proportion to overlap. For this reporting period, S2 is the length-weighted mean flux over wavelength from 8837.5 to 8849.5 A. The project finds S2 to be 12.1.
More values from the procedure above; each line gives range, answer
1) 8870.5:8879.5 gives 12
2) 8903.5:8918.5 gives 12.2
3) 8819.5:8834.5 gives 12.2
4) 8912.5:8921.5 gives 11.9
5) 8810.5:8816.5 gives 12.2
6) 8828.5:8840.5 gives 12.2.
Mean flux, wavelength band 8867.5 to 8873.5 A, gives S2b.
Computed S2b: 11.9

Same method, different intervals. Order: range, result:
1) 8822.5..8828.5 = 12.1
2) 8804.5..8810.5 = 11.7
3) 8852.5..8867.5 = 11.7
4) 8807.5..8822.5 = 12.1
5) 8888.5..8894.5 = 12.4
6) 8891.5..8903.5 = 12.1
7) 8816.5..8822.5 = 12.1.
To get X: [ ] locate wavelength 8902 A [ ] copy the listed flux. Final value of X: 12.13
